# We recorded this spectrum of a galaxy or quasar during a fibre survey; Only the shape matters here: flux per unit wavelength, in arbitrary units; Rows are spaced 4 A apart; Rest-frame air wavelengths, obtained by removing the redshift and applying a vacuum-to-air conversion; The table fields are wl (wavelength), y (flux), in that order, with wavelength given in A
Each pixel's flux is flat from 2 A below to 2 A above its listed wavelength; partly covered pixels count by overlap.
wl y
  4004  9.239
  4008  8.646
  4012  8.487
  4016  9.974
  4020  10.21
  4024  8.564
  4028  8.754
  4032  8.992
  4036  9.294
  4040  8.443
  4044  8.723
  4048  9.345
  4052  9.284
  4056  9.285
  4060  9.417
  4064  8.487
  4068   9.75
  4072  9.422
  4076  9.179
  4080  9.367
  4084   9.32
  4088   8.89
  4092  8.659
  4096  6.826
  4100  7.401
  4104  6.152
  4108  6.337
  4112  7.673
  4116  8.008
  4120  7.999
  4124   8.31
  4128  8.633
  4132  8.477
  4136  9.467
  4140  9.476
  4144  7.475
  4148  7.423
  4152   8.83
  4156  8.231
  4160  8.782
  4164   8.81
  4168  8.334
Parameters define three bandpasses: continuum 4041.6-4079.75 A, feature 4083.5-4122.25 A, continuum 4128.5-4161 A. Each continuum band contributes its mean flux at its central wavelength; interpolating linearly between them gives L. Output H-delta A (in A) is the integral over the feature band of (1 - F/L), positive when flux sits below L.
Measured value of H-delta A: 5.2 A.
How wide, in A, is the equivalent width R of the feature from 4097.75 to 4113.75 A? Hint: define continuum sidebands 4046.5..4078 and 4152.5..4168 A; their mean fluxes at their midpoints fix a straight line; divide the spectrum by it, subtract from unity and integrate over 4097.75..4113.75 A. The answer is 3.7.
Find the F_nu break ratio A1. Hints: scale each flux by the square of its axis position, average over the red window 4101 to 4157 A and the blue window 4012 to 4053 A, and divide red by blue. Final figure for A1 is 0.92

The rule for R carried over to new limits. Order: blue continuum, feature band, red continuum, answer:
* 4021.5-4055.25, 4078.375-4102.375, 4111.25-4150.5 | 0.7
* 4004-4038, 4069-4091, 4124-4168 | -1.0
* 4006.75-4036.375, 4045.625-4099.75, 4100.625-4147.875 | -2.6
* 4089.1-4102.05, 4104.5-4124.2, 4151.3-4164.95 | 1.2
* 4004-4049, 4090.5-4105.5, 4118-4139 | 2.6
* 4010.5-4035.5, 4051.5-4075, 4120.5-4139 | -0.7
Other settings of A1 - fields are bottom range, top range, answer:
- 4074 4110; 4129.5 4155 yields 1.09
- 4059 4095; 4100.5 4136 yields 0.87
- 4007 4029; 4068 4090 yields 1.05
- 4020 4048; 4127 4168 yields 1.01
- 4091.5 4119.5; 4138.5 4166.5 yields 1.19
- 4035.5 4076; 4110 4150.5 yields 0.94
